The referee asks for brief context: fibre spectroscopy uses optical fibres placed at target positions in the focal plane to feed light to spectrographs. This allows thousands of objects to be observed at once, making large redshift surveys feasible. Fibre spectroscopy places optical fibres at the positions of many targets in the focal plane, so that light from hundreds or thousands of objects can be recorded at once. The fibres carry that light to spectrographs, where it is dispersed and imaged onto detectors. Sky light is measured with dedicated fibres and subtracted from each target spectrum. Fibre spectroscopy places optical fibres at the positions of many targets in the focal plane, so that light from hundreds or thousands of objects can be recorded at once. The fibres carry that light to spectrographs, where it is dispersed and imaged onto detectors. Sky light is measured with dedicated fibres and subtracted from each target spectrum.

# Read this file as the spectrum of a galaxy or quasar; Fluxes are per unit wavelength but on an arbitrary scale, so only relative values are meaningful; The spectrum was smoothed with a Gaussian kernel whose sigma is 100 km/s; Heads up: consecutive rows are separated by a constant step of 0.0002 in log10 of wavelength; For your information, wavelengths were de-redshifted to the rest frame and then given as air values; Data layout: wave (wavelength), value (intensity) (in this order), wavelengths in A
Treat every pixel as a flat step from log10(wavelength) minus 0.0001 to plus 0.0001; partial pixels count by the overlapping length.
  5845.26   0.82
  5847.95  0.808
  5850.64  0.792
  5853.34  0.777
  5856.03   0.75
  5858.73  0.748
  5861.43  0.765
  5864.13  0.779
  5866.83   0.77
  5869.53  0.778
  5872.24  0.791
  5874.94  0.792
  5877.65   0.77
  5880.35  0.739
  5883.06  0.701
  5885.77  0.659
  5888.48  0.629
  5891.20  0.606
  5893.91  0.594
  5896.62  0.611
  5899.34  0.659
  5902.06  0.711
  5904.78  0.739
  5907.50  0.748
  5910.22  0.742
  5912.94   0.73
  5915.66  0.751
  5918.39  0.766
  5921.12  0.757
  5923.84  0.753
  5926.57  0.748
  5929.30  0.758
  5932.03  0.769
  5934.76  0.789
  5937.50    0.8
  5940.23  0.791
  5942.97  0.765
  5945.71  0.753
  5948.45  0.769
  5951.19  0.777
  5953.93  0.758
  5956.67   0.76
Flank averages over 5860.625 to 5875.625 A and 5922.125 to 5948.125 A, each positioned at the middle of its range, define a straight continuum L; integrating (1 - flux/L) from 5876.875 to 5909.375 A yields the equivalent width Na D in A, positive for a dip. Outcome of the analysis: 4.0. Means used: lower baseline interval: 0.779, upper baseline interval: 0.769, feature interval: 0.68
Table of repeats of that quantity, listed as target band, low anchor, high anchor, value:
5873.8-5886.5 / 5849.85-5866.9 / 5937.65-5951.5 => 0.6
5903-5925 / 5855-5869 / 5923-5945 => 0.6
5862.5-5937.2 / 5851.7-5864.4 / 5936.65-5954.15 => 3.8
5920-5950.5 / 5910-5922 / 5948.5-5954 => -0.3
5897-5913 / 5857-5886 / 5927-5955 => 1.1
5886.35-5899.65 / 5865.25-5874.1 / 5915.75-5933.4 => 2.6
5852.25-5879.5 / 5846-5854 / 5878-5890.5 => -1.0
